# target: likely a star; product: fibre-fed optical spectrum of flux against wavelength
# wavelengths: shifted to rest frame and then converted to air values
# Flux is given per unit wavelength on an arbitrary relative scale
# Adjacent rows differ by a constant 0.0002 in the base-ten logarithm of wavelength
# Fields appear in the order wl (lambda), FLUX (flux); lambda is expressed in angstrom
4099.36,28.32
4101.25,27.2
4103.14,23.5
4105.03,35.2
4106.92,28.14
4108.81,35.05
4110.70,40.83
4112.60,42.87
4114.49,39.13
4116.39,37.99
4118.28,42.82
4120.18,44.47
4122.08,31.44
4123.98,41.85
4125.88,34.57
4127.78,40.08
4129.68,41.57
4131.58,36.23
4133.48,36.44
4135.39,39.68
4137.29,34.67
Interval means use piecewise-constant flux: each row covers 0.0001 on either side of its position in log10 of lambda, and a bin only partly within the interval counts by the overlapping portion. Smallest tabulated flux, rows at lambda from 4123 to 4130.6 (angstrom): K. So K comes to 34.57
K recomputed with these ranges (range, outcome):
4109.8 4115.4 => 39.13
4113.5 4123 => 31.44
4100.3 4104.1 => 23.5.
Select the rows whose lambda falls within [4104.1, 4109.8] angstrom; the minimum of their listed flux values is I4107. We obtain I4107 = 28.14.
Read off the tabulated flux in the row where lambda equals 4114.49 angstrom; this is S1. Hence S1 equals 39.13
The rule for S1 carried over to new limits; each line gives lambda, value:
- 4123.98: 41.85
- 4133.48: 36.44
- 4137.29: 34.67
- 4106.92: 28.14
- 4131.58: 36.23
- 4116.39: 37.99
